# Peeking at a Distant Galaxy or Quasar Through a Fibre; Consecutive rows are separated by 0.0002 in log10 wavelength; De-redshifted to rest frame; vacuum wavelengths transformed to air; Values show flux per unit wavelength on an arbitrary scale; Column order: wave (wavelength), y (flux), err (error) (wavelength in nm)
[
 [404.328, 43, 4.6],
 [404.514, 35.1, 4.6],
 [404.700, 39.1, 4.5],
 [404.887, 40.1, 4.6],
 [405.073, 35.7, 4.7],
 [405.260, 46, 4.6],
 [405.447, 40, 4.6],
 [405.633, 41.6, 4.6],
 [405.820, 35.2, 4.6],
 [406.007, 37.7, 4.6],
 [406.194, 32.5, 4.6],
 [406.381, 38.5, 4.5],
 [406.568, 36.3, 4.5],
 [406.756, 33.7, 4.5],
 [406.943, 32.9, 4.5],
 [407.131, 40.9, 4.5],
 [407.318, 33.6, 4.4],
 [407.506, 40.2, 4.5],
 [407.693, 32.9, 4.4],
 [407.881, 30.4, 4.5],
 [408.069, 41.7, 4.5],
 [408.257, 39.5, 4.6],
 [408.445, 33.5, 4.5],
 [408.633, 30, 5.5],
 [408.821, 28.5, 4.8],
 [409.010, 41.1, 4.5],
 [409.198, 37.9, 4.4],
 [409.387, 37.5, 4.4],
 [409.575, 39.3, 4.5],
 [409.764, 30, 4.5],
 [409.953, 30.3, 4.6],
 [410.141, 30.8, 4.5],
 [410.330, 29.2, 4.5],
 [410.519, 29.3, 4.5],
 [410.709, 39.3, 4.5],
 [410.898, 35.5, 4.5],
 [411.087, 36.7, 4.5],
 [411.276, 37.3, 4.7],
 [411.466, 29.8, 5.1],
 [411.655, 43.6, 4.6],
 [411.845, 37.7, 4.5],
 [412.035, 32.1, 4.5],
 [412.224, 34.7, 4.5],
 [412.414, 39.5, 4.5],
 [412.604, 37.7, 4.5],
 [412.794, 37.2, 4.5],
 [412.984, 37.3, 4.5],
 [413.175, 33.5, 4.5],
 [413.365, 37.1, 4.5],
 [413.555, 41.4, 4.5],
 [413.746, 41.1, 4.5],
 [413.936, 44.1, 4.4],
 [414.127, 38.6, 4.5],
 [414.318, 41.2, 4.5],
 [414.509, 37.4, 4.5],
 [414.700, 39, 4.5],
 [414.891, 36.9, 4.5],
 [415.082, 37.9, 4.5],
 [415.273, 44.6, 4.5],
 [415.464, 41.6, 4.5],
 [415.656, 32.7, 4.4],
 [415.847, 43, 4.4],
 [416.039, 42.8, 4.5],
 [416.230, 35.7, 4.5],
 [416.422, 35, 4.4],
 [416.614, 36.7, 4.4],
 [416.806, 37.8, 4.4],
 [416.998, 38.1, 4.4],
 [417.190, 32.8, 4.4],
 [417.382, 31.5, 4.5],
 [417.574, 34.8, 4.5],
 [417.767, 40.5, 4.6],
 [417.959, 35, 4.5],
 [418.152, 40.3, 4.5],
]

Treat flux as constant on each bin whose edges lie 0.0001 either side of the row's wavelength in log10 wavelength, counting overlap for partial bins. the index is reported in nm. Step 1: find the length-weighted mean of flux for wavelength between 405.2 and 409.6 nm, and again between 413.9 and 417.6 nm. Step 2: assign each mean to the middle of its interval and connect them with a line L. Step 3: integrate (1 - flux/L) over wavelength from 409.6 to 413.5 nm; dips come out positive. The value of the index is 0.24 nm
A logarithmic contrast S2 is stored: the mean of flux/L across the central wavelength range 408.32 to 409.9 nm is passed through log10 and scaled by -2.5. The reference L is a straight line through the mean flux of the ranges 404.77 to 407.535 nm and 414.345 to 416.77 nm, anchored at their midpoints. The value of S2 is 0.10 mag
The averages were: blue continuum 37.6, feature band 34.7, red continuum 38.7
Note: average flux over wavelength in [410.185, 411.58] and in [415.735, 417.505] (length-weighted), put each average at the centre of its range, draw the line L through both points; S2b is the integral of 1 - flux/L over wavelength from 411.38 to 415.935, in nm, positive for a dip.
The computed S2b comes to -0.38 nm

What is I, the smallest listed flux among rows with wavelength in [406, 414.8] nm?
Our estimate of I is 28.5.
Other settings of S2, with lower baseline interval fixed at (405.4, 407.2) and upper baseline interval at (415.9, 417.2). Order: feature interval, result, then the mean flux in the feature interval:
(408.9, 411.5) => 0.073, 34.6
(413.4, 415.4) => -0.080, 40.2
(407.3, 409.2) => 0.047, 35.3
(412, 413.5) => 0.022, 36.5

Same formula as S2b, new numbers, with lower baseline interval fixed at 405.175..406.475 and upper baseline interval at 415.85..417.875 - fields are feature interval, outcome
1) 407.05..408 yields 0.069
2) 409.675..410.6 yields 0.197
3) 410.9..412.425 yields 0.063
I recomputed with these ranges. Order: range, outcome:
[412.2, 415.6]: 33.5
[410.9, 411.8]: 29.8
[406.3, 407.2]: 32.9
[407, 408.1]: 30.4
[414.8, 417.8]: 31.5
